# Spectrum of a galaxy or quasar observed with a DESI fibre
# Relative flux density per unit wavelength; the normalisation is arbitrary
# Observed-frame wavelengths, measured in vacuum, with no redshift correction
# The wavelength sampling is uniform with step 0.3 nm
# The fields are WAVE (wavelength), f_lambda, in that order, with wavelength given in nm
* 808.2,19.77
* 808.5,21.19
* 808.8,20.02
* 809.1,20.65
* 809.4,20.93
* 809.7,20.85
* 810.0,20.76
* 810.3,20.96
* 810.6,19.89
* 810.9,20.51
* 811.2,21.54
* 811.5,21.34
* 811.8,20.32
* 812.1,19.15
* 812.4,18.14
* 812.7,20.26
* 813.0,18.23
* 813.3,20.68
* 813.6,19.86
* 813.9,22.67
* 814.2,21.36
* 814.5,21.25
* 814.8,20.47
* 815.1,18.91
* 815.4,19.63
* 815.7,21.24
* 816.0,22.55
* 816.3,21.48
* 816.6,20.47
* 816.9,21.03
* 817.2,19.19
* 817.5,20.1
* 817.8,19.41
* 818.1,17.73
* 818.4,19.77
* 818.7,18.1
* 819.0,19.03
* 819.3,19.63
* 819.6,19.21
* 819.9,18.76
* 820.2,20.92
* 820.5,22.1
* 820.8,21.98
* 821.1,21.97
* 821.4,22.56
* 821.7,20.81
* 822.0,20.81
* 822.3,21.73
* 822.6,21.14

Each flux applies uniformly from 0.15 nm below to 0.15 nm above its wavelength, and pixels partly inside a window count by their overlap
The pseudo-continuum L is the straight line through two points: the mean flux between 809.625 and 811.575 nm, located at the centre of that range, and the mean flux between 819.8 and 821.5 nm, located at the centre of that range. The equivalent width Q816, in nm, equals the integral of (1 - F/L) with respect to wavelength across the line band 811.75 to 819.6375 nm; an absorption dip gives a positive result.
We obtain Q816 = 0.42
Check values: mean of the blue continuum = 20.8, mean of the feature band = 20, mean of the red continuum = 21.4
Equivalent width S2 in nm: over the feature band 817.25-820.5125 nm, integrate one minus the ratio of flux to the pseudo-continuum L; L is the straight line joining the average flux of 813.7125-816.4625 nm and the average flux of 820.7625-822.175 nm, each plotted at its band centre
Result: 0.30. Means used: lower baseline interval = 21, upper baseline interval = 21.6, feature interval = 19.4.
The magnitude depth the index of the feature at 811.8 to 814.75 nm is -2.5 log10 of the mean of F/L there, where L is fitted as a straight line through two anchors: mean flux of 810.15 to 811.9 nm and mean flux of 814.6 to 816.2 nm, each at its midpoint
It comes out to 0.03 mag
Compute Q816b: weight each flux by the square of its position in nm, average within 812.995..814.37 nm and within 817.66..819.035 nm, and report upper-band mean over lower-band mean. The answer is 0.91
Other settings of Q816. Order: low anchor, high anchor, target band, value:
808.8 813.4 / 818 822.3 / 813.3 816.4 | -0.10 nm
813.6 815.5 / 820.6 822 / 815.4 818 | 0.05 nm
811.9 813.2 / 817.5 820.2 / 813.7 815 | -0.15 nm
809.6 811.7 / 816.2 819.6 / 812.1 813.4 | 0.08 nm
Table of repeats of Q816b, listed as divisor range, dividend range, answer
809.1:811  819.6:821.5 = 1.05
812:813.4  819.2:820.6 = 1.06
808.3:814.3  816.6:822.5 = 1.01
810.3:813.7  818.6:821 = 1.02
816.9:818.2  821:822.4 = 1.12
